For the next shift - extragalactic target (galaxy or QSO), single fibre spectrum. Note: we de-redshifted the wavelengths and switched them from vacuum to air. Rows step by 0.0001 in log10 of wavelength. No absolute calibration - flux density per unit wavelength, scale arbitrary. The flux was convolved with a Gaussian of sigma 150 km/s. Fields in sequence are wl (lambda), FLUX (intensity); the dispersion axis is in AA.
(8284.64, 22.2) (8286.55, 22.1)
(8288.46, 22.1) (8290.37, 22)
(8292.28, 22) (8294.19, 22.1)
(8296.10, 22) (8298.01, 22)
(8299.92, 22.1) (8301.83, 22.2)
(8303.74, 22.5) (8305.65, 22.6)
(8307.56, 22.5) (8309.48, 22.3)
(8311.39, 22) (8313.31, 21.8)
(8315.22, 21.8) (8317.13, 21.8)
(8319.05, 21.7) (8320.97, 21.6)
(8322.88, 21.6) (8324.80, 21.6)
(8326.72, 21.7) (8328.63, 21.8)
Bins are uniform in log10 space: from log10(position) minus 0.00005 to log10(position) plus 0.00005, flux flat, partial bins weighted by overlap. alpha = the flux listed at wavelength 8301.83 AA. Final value 22.2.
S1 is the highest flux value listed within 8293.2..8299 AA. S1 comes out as 22.1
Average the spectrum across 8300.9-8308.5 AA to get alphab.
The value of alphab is 22.5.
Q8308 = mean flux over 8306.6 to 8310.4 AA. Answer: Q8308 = 22.4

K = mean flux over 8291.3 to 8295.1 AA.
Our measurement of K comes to 22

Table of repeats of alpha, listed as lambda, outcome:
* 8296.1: 22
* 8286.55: 22.1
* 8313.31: 21.8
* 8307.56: 22.5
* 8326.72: 21.7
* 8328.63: 21.8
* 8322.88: 21.6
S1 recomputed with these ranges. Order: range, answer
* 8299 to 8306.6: 22.6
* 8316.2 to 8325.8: 21.8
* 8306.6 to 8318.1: 22.5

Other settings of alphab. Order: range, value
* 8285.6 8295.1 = 22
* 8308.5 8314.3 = 22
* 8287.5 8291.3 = 22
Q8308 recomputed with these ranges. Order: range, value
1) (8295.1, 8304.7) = 22.2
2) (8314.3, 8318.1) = 21.8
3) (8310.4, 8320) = 21.8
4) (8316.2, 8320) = 21.7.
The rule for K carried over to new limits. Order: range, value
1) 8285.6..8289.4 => 22.1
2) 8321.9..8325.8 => 21.6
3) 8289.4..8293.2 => 22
